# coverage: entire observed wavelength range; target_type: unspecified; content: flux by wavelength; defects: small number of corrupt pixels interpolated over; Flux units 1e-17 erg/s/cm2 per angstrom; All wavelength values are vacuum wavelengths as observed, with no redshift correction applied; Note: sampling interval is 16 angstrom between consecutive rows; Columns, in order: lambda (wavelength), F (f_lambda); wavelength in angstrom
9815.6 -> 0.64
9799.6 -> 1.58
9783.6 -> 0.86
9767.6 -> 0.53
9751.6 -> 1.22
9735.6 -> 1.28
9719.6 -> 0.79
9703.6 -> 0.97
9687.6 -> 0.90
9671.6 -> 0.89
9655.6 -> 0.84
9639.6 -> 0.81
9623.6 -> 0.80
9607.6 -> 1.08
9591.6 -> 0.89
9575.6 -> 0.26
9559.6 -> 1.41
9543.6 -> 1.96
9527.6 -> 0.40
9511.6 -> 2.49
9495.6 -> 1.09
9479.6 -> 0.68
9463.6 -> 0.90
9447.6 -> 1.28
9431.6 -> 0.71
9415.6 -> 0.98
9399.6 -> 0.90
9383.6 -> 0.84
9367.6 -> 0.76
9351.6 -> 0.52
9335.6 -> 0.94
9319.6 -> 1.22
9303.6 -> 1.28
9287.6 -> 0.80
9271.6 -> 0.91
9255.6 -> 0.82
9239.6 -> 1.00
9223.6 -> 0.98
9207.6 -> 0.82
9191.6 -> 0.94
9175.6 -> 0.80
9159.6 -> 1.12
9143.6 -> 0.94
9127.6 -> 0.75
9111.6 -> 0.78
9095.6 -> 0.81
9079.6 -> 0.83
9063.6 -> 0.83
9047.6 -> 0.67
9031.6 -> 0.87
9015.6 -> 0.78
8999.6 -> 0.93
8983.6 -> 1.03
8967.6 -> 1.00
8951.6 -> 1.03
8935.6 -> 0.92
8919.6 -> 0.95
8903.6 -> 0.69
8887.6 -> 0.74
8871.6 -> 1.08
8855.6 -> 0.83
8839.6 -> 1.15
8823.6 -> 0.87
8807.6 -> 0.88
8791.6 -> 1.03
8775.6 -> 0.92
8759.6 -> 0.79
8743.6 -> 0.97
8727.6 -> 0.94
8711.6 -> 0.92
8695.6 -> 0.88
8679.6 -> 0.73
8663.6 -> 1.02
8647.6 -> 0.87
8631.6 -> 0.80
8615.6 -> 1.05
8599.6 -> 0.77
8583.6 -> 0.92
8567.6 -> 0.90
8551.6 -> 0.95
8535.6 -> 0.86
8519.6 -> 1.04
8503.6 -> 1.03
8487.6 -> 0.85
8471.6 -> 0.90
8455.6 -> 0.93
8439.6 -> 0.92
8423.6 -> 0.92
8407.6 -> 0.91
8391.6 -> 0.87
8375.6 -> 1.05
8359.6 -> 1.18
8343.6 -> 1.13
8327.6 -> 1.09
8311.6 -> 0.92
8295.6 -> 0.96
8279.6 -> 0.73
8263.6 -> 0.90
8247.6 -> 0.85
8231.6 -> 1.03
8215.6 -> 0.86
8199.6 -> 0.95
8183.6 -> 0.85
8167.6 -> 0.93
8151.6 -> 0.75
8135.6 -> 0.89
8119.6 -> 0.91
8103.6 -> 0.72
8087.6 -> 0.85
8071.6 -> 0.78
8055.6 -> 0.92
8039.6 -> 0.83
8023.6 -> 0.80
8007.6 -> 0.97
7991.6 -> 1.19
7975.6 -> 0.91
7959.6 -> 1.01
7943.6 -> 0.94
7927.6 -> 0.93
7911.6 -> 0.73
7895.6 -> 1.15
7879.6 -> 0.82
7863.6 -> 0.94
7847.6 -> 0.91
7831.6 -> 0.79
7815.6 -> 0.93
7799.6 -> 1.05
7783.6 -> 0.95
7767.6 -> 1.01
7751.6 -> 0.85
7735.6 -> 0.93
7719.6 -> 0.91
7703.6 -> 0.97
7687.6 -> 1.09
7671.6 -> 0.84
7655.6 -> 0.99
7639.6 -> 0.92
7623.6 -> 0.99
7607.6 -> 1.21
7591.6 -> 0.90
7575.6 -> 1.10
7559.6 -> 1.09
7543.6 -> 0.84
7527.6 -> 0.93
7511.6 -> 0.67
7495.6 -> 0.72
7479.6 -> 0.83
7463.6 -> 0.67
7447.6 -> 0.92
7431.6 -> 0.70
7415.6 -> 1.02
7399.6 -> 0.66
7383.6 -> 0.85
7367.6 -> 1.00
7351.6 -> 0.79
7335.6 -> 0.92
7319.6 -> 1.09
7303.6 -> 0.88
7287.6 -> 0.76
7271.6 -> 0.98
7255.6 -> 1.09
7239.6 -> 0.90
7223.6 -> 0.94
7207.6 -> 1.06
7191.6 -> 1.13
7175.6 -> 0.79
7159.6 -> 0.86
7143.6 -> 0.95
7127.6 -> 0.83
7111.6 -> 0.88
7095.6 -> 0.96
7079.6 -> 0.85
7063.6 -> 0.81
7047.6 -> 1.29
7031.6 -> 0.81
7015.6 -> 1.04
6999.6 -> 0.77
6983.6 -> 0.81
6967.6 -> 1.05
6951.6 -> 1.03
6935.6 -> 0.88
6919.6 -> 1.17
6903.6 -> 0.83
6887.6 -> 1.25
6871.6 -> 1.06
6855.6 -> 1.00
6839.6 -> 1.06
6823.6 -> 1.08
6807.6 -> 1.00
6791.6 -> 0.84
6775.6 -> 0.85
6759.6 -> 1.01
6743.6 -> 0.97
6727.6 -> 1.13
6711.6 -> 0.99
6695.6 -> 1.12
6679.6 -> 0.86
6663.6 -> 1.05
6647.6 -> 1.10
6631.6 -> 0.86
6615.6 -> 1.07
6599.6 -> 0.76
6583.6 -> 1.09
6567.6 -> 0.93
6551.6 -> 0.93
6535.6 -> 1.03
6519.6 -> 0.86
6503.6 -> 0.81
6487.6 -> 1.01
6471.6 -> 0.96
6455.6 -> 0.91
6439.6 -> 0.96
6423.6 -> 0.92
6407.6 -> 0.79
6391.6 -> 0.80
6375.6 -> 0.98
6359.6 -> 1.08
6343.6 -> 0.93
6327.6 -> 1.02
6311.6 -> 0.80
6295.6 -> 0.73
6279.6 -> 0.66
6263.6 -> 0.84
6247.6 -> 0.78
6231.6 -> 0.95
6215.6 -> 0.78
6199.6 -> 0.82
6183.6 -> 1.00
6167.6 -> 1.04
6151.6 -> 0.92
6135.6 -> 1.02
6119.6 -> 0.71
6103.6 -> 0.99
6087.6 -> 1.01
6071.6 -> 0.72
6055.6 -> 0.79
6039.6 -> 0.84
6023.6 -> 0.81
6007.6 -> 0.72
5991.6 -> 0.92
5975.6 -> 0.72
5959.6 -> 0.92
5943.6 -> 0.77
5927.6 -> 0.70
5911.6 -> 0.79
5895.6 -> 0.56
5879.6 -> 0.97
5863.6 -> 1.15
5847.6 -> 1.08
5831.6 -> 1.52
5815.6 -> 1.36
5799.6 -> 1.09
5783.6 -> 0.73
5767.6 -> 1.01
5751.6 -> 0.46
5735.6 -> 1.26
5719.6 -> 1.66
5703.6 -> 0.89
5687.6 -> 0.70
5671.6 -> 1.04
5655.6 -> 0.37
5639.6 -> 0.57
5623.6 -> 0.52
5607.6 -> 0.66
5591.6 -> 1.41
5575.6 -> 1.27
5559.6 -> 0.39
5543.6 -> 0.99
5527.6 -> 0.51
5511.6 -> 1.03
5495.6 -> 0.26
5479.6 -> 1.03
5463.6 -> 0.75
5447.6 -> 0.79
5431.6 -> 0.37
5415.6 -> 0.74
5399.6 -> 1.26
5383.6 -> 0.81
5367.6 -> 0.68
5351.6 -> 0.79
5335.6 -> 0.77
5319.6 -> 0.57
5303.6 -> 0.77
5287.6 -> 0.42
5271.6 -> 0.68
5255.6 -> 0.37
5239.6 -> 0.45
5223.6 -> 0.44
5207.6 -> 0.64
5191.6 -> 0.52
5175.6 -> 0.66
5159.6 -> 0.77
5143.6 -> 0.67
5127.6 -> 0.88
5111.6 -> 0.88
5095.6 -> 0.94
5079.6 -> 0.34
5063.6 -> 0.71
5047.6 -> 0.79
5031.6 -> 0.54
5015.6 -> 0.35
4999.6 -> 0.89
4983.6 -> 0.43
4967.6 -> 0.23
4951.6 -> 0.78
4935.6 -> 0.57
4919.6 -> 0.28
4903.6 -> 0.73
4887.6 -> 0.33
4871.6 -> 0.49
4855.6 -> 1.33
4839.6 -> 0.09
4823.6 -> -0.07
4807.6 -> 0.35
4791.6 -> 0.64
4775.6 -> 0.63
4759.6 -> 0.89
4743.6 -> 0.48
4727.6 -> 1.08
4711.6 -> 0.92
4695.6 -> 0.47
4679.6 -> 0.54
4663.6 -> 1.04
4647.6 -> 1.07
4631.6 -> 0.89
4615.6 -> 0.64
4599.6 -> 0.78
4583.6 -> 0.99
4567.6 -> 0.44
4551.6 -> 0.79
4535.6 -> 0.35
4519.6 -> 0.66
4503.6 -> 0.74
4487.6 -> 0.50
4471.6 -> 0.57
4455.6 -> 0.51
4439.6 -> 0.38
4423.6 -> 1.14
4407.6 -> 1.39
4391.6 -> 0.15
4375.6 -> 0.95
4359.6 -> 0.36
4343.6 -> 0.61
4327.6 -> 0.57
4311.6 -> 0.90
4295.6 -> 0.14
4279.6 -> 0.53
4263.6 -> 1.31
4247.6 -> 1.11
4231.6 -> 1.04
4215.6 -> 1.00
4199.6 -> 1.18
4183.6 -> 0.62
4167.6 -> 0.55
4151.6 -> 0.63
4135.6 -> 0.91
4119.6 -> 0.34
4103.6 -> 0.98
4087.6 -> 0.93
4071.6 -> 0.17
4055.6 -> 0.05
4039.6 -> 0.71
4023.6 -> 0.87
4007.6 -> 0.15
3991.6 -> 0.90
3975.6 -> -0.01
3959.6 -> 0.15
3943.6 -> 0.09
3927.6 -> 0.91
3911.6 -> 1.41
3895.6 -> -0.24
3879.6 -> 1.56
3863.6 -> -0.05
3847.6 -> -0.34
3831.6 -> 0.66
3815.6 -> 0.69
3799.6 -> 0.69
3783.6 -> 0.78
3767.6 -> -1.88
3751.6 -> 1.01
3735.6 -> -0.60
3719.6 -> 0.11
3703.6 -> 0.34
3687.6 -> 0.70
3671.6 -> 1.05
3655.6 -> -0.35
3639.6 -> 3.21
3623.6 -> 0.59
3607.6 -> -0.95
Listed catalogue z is 0.449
